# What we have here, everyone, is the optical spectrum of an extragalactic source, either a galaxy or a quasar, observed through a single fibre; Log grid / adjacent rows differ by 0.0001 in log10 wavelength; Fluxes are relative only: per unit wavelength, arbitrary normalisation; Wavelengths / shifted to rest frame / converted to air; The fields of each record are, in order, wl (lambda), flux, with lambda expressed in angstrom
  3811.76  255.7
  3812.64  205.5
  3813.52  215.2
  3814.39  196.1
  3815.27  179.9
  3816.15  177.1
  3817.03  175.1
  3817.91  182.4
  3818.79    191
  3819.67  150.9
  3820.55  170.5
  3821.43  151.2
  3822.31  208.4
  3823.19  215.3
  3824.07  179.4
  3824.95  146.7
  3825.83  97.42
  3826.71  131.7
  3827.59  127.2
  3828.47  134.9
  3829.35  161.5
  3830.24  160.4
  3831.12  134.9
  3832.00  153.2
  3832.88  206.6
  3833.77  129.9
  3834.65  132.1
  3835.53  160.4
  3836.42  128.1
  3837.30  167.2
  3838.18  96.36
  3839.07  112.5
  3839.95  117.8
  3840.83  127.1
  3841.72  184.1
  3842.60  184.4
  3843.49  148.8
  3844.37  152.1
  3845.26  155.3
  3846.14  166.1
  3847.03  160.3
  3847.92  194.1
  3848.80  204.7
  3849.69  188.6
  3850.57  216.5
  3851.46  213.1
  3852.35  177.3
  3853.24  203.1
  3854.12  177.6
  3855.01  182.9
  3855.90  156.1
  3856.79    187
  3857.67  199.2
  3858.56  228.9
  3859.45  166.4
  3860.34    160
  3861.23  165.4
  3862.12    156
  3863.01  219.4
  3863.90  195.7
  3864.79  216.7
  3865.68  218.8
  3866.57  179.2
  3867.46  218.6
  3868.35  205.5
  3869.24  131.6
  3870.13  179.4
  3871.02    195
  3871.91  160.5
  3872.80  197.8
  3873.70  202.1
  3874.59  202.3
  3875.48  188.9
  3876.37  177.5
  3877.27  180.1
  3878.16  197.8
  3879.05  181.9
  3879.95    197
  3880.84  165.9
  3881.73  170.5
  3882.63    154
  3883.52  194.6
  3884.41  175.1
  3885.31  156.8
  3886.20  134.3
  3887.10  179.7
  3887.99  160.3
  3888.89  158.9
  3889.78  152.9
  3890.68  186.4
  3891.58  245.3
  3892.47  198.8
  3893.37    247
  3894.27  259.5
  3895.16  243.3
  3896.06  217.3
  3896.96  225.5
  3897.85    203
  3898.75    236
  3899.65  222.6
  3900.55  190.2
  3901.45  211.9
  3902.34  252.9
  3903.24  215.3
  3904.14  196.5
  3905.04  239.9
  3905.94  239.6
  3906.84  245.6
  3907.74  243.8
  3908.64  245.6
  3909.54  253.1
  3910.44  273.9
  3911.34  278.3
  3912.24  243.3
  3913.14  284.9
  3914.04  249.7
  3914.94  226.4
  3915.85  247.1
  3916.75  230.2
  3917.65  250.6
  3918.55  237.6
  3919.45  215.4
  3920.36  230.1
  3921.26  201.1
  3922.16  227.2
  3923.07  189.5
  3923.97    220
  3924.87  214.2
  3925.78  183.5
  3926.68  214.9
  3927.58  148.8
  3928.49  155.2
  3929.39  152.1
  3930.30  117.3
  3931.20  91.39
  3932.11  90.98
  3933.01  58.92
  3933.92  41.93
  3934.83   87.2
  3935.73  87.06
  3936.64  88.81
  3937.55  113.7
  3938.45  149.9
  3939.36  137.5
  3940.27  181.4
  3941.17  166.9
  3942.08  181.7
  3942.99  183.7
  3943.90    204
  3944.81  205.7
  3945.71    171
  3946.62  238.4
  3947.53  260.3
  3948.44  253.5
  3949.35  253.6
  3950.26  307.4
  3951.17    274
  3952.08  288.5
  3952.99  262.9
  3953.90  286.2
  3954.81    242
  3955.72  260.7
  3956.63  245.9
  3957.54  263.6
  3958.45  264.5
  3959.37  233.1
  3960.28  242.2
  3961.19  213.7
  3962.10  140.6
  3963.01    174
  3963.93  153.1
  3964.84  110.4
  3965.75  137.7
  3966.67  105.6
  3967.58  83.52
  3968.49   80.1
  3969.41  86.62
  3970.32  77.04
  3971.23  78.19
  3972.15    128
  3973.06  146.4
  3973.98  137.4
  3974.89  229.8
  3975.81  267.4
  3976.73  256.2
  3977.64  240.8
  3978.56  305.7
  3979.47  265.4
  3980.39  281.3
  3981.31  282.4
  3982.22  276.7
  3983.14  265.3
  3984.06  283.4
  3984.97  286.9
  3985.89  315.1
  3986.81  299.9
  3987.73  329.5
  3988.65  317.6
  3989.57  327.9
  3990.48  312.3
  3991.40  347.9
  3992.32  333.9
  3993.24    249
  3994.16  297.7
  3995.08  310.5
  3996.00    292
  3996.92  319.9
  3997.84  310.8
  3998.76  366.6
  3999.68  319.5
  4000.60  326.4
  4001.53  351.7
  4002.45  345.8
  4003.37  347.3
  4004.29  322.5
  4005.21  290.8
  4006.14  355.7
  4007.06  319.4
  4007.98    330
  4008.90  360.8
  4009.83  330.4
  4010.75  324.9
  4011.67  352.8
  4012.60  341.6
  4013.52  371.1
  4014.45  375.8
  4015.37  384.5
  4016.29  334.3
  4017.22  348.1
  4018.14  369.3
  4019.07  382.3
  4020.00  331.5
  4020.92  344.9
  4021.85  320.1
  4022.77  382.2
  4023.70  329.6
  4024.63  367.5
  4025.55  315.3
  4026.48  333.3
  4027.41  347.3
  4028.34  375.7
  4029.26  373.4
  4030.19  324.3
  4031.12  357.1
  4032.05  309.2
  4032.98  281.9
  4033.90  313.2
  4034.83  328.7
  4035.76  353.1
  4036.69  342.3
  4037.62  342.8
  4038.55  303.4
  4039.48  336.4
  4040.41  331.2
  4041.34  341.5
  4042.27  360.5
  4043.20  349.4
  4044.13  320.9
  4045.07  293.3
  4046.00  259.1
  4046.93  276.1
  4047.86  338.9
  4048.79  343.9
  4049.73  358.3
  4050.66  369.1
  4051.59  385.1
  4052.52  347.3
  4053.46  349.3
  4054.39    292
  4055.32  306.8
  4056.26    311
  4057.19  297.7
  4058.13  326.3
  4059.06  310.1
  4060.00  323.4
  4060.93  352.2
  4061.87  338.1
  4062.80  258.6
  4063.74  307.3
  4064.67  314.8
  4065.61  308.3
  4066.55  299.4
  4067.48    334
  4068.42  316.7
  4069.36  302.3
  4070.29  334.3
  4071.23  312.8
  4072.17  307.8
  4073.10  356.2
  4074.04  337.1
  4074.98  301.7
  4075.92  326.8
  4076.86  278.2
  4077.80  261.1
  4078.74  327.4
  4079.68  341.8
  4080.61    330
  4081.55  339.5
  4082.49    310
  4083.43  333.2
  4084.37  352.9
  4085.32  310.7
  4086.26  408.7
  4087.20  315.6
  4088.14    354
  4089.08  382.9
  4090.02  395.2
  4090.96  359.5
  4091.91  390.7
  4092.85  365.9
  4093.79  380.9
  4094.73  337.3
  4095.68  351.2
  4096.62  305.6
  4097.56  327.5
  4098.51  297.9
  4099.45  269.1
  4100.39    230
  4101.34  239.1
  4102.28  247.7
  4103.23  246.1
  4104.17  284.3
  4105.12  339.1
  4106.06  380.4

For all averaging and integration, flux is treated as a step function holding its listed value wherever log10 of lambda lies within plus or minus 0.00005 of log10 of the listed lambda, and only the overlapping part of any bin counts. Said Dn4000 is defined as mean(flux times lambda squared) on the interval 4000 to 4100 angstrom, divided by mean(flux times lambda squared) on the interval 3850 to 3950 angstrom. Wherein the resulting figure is 1.86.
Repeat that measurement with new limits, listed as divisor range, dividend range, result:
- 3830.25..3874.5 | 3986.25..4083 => 2.07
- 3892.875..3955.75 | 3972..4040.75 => 1.60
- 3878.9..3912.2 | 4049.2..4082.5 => 1.67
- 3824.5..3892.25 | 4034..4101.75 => 2.11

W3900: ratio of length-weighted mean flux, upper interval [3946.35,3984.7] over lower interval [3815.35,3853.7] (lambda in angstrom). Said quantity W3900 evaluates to 1.3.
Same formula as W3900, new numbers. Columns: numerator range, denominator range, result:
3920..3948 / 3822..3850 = 1.04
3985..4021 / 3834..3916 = 1.72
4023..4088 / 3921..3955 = 1.80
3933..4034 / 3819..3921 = 1.38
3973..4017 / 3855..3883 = 1.66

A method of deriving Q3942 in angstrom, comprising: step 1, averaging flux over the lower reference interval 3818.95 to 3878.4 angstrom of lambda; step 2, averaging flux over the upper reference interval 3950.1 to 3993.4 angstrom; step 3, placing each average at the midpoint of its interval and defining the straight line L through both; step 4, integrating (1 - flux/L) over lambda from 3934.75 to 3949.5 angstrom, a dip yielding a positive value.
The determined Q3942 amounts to 2.9 angstrom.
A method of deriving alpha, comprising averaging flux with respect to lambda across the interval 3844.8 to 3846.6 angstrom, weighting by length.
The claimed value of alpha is 160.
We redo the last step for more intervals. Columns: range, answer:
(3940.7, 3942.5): 175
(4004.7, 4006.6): 322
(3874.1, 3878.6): 190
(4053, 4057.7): 311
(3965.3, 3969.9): 98.4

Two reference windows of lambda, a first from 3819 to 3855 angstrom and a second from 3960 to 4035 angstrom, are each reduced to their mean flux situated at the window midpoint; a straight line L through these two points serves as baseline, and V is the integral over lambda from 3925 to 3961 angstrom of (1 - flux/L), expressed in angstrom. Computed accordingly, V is 8.1 angstrom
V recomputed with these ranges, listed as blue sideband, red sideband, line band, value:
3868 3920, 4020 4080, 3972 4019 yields -3.4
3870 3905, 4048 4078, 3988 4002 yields -2.4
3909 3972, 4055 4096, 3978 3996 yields -4.6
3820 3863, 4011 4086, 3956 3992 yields 6.8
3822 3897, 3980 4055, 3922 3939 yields 7.5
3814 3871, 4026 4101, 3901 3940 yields 5.5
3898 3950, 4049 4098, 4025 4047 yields -2.3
